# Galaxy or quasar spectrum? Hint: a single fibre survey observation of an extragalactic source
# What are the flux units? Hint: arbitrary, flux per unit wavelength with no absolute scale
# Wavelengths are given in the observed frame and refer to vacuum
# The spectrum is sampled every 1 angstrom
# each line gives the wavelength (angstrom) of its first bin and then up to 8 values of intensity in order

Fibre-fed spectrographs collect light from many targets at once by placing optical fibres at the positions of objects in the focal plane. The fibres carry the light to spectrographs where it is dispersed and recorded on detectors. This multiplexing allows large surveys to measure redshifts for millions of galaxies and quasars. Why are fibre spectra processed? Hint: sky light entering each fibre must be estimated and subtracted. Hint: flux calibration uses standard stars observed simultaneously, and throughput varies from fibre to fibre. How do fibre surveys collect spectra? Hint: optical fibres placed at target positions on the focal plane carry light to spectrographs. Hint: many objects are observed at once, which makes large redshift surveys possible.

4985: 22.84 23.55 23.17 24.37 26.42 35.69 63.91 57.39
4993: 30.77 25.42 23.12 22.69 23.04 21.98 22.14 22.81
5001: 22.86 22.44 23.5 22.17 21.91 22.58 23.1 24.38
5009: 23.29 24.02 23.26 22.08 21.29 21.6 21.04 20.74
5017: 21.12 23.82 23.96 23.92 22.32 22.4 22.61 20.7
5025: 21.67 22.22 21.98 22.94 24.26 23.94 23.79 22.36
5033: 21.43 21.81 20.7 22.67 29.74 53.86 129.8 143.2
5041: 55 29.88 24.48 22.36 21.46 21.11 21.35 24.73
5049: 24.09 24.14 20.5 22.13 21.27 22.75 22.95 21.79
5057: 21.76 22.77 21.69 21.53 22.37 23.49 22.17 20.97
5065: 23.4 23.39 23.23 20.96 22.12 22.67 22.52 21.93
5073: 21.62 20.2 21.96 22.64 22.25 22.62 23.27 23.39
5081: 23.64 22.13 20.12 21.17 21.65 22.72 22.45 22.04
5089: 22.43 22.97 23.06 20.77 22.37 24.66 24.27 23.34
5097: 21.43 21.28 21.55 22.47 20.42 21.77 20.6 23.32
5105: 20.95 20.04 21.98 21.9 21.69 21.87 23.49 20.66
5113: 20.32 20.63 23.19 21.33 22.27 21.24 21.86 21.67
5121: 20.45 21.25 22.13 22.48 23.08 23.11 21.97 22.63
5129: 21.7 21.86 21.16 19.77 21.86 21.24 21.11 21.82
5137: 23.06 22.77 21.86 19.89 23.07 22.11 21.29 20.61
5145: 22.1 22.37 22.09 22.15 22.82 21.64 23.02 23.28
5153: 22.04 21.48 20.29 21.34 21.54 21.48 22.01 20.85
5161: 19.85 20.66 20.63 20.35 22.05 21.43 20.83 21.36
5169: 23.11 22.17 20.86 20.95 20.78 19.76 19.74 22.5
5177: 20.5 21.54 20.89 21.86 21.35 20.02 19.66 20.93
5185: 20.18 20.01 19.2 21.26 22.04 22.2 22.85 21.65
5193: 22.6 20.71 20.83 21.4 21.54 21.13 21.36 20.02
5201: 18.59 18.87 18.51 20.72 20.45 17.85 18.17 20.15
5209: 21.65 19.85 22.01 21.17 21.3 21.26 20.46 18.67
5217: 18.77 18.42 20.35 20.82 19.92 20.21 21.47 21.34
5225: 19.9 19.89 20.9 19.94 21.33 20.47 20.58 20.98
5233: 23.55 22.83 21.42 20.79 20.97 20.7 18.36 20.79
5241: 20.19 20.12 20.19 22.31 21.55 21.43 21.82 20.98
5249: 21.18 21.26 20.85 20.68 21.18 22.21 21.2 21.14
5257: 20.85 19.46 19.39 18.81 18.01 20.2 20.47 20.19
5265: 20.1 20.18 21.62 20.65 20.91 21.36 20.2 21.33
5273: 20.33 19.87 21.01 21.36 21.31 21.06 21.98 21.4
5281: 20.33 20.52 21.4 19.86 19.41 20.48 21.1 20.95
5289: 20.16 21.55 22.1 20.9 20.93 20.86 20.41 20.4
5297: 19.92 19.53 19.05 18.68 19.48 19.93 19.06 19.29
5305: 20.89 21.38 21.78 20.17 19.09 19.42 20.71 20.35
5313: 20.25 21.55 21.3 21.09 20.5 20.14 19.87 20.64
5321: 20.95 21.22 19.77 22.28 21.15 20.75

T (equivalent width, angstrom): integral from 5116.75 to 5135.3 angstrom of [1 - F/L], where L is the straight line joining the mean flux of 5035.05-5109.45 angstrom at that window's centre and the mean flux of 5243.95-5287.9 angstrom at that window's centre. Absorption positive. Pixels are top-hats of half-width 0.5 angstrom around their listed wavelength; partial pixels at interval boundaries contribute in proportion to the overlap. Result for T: 2.3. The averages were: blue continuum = 26.4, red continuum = 20.7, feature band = 21.7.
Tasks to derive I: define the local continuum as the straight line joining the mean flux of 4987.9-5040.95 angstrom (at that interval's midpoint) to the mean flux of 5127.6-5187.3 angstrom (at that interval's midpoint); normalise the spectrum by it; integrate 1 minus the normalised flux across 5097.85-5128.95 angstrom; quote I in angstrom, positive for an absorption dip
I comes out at 2.9 angstrom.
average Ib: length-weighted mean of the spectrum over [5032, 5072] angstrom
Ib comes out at 30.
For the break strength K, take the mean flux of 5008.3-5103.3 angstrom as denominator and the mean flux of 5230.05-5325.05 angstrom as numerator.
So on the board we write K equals 0.8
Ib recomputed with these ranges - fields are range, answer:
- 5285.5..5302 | 20.4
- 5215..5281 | 20.7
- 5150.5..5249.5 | 20.9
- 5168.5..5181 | 21.2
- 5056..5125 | 22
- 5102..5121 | 21.6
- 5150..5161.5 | 21.6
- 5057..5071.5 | 22.4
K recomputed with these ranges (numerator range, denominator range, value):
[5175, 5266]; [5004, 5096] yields 0.80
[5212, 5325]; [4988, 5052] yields 0.71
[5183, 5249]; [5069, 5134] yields 0.94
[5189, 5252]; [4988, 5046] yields 0.70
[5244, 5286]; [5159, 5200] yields 0.98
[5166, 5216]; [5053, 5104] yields 0.93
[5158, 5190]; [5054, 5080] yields 0.94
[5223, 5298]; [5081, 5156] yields 0.95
